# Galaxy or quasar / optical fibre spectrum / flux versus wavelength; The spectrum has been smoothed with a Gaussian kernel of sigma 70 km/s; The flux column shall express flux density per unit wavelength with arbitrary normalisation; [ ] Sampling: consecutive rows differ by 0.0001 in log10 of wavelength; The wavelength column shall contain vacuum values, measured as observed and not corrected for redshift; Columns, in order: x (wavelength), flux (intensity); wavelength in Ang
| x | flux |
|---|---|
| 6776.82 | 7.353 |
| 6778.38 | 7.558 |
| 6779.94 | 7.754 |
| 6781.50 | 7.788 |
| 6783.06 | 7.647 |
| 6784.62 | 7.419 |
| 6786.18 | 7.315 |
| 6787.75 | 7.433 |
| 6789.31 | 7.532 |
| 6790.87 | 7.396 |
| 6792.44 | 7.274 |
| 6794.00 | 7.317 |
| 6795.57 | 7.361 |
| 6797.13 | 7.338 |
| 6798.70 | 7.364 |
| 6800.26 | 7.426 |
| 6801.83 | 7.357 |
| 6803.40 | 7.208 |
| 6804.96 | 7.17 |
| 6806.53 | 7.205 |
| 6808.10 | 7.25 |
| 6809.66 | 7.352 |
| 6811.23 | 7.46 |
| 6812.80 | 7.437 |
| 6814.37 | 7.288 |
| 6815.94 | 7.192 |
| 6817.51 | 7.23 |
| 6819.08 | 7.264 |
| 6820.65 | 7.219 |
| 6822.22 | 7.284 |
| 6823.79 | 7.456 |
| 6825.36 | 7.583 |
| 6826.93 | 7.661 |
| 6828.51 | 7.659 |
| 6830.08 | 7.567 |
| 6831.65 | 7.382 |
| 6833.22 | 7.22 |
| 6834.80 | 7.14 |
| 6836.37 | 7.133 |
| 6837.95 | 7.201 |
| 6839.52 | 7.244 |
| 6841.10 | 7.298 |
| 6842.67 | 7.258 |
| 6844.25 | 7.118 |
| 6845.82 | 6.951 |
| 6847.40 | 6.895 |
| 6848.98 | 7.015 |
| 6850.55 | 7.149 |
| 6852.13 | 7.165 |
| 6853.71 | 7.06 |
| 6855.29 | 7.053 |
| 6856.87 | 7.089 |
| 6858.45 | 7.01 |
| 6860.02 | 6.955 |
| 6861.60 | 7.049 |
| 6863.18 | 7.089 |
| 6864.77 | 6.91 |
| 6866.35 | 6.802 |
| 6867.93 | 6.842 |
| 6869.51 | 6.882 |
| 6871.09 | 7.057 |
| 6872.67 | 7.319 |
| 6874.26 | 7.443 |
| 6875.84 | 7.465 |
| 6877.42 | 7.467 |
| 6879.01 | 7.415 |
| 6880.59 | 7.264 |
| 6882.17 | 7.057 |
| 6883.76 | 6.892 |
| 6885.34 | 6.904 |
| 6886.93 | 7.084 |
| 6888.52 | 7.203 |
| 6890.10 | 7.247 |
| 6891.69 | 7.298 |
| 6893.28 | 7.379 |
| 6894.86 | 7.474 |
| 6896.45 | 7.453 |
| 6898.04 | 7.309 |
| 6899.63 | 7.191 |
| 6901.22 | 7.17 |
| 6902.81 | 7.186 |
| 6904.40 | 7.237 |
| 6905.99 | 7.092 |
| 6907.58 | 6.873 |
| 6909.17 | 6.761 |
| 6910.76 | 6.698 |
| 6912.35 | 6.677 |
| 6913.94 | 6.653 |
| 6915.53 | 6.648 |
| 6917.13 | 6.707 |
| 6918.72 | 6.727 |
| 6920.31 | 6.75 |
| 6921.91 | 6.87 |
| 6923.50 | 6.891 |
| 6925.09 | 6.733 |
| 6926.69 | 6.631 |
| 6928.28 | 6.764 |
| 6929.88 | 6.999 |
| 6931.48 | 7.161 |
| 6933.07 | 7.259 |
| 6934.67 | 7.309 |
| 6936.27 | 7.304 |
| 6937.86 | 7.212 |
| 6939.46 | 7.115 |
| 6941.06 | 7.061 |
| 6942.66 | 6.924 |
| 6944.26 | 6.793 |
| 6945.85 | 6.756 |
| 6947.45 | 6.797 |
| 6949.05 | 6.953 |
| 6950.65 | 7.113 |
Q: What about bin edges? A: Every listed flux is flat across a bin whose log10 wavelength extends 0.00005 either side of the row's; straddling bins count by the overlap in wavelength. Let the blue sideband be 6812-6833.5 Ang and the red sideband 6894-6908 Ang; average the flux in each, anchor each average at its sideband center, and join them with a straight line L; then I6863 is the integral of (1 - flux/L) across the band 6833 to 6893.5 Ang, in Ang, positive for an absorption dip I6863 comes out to 1.52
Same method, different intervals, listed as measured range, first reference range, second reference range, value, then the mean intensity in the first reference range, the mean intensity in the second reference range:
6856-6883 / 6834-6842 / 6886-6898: 0.5 Ang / 7.2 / 7.3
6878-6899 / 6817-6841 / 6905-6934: -0.7 Ang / 7.35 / 6.83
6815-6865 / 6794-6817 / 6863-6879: 0.1 Ang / 7.31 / 7.14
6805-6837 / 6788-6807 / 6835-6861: -0.5 Ang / 7.33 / 7.1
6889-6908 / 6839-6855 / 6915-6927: -1.1 Ang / 7.11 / 6.75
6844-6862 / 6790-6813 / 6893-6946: 0.4 Ang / 7.33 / 6.99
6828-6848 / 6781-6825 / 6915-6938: 0.0 Ang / 7.36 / 6.93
